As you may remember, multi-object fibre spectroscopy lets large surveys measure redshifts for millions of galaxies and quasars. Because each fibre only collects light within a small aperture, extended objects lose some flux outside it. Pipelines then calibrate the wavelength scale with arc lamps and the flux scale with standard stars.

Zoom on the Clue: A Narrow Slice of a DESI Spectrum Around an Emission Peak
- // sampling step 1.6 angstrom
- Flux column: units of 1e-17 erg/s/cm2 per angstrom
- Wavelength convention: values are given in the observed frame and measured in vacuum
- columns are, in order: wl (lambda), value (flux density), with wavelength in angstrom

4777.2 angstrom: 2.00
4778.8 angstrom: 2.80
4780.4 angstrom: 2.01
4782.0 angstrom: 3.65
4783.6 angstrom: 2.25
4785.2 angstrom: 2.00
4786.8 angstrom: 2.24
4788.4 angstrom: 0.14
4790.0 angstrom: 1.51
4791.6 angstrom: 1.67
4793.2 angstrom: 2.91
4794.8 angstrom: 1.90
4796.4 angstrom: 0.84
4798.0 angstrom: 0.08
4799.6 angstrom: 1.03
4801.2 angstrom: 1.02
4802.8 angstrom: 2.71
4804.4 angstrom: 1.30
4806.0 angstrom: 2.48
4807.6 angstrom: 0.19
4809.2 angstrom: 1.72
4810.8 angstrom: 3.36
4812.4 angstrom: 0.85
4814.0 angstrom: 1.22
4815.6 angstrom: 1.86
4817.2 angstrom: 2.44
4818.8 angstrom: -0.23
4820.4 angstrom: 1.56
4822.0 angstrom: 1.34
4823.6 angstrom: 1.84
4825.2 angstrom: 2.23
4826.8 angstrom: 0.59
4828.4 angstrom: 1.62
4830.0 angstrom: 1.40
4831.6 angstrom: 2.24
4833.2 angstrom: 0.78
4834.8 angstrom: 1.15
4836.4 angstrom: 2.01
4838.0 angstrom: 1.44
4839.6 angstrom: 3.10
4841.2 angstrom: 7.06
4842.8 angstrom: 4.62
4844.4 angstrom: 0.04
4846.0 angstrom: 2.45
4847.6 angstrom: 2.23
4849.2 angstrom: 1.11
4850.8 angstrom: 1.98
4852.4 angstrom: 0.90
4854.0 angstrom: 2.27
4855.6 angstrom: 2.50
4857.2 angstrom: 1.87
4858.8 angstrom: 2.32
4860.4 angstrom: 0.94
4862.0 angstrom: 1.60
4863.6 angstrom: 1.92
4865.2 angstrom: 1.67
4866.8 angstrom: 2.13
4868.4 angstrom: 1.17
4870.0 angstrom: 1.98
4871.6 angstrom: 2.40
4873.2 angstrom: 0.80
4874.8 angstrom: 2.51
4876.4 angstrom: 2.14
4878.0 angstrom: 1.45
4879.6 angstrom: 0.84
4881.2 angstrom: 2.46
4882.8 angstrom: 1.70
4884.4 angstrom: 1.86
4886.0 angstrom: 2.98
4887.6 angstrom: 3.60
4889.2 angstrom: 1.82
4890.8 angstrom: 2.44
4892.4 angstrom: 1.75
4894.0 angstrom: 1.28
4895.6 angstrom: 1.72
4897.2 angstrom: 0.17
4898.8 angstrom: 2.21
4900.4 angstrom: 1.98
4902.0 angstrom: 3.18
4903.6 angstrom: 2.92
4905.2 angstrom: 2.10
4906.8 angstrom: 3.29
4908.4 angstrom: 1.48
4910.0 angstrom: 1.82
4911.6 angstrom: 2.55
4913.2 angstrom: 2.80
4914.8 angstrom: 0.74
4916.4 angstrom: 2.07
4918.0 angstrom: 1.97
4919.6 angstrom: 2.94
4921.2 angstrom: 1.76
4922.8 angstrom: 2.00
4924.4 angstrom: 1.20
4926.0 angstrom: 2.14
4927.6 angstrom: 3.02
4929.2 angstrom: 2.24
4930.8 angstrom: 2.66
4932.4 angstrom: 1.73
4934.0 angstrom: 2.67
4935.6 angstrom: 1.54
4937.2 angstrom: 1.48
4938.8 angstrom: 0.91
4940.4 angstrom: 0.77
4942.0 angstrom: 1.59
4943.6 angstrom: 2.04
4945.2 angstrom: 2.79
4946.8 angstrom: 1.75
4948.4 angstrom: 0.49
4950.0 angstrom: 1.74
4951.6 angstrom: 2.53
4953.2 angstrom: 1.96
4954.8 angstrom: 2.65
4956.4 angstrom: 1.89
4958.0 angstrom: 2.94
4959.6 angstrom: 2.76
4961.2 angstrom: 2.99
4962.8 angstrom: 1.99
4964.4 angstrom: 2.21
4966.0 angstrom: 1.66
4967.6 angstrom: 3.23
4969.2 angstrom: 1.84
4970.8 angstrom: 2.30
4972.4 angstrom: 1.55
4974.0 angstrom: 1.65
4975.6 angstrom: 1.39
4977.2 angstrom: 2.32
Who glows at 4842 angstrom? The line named Hgamma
